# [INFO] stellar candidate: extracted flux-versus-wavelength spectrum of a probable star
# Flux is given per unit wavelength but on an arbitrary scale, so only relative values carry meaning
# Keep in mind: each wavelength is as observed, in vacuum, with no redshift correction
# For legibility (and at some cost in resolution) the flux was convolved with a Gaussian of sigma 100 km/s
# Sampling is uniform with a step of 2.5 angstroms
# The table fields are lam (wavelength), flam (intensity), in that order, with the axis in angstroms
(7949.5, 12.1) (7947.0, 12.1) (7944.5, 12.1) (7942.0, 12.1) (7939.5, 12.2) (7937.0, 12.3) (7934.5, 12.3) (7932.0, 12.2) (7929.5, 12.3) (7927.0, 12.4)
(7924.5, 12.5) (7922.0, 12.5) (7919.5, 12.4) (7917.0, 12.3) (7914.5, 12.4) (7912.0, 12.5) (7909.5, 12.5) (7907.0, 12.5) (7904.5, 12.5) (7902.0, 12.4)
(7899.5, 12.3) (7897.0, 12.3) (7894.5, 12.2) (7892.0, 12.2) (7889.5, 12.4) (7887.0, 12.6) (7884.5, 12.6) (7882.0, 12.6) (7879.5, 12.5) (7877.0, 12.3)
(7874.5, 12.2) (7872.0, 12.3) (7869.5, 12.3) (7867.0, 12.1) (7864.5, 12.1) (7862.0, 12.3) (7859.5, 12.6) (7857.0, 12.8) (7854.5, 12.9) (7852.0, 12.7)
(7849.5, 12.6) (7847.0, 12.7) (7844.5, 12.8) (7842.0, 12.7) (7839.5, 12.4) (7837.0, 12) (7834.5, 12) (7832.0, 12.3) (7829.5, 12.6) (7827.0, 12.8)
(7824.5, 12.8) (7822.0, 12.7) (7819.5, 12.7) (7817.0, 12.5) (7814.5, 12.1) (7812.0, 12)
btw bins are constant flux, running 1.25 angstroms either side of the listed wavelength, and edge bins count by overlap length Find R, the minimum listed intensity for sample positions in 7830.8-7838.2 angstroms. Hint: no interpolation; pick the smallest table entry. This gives 12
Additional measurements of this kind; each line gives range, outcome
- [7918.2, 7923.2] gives 12.4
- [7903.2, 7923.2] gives 12.3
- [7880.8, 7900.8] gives 12.2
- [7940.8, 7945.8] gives 12.1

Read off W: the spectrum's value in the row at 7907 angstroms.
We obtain 12.5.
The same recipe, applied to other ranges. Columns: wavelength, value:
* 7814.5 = 12.1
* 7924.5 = 12.5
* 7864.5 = 12.1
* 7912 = 12.5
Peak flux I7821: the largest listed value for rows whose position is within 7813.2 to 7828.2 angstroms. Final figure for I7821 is 12.8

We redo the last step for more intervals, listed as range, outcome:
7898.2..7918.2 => 12.5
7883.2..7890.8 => 12.6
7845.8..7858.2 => 12.9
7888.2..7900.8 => 12.4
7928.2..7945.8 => 12.3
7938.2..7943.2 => 12.2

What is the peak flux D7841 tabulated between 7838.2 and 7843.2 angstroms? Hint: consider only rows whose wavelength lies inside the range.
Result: 12.7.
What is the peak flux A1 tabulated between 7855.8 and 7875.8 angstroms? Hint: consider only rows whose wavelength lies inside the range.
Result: 12.8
